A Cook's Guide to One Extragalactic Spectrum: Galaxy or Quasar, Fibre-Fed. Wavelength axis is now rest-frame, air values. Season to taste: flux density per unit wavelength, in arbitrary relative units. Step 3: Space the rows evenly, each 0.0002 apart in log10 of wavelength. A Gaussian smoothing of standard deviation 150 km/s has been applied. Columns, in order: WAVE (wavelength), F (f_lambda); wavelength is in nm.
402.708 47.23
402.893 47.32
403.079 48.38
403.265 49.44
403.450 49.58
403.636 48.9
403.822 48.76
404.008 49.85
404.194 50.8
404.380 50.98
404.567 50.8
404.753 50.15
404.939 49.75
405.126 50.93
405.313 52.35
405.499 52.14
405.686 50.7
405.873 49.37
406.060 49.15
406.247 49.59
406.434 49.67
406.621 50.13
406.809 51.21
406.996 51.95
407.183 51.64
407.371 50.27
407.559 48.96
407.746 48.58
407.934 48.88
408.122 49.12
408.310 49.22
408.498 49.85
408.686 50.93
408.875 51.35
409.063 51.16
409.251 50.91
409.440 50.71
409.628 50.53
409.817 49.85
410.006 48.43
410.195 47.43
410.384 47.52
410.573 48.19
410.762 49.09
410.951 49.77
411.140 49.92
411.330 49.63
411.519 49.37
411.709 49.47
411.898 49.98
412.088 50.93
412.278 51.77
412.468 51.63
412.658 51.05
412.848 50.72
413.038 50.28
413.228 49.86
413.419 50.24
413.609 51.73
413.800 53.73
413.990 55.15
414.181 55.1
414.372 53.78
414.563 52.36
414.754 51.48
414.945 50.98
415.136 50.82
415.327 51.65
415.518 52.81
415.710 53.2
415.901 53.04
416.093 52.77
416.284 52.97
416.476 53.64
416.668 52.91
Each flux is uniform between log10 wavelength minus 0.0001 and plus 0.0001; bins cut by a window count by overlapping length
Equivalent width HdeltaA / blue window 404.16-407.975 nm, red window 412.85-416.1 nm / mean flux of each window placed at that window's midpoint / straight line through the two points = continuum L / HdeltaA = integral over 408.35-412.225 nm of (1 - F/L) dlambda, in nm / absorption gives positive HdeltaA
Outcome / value 0.12 nm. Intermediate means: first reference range 50.4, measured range 49.8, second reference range 52.2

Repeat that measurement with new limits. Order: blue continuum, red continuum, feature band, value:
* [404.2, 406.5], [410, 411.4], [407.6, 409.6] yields -0.03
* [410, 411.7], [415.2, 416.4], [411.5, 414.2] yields -0.05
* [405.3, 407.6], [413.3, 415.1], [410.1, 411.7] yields 0.09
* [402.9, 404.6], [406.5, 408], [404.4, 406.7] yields -0.02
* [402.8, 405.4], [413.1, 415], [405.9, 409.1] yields 0.04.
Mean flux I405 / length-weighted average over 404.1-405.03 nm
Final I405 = 50.5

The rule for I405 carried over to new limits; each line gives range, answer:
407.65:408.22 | 48.9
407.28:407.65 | 49.6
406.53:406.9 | 50.6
